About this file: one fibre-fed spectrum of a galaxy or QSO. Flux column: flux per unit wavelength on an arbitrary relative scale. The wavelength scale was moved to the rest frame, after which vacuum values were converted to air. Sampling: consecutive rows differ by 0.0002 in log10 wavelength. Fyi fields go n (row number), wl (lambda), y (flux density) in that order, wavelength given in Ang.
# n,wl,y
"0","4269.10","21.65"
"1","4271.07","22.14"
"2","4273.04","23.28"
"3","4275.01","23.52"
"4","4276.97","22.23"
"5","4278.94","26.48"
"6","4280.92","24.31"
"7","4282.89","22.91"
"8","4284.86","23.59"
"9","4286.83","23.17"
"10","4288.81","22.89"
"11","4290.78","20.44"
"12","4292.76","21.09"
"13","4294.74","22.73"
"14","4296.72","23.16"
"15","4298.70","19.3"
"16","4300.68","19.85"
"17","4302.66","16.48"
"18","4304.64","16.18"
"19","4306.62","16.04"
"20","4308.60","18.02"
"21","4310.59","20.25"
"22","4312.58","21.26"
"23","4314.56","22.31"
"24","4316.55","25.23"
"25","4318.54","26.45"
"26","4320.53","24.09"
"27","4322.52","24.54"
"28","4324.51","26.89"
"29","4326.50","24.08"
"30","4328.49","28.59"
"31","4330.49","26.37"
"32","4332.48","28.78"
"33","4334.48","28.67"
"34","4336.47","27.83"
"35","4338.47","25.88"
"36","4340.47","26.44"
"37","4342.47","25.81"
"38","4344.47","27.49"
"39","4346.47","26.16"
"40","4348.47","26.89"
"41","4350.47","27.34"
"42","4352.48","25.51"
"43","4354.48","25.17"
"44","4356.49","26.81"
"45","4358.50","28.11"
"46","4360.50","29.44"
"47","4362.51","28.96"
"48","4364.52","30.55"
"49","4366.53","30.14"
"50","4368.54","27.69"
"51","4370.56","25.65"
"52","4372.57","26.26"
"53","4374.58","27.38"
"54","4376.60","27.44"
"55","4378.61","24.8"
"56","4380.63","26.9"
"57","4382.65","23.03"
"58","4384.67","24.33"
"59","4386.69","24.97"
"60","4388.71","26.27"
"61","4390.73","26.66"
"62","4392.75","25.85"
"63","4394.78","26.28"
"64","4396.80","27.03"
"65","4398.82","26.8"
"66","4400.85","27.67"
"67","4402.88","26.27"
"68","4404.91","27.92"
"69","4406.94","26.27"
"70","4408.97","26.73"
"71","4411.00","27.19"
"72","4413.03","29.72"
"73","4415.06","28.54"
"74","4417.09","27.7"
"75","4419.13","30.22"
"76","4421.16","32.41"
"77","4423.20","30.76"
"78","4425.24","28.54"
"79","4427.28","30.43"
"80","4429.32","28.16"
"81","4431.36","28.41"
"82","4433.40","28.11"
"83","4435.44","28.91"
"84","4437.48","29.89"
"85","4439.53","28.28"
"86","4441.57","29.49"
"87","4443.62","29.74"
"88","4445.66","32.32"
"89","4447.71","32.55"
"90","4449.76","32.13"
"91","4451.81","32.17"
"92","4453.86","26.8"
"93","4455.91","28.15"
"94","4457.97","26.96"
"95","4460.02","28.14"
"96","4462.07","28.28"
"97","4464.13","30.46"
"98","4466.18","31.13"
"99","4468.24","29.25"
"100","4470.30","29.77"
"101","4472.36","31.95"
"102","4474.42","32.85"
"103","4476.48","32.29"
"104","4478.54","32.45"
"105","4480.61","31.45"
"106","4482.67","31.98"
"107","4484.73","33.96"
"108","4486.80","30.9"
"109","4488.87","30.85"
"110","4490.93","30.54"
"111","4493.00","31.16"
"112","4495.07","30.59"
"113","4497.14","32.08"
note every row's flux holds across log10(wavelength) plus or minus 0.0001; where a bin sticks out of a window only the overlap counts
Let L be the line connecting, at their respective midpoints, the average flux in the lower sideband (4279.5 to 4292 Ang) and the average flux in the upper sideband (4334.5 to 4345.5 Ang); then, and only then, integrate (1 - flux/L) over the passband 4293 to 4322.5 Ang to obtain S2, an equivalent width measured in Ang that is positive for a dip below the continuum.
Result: 4.4 Ang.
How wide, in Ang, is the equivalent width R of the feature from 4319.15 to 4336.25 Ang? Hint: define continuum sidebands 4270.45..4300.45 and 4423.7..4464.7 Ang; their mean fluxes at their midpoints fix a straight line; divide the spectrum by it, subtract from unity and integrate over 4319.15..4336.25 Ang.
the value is -1.5 Ang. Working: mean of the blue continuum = 22.7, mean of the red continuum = 29.4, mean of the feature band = 26.6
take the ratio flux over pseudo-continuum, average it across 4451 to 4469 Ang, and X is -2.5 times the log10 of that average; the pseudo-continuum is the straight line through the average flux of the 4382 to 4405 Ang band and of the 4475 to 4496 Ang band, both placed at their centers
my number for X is 0.04 mag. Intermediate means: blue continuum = 26.1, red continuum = 31.7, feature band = 29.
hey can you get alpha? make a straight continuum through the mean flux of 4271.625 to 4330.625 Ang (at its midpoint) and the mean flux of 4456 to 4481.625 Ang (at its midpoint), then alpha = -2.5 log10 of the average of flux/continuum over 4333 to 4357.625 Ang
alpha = -0.09 mag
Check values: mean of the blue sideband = 22.5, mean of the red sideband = 30.3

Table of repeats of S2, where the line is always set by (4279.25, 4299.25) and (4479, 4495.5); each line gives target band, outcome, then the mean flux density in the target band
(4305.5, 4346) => -0.8 Ang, 24.7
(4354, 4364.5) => -1.0 Ang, 28.1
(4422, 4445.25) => -0.2 Ang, 29.3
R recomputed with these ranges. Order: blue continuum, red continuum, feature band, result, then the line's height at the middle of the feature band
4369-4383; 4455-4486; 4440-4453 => -0.8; 29.5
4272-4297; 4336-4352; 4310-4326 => 0.7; 25.1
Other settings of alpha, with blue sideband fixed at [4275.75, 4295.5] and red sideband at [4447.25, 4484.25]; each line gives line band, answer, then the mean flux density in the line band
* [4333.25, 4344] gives -0.07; 27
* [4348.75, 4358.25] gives -0.02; 26.4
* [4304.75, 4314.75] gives 0.25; 19.1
